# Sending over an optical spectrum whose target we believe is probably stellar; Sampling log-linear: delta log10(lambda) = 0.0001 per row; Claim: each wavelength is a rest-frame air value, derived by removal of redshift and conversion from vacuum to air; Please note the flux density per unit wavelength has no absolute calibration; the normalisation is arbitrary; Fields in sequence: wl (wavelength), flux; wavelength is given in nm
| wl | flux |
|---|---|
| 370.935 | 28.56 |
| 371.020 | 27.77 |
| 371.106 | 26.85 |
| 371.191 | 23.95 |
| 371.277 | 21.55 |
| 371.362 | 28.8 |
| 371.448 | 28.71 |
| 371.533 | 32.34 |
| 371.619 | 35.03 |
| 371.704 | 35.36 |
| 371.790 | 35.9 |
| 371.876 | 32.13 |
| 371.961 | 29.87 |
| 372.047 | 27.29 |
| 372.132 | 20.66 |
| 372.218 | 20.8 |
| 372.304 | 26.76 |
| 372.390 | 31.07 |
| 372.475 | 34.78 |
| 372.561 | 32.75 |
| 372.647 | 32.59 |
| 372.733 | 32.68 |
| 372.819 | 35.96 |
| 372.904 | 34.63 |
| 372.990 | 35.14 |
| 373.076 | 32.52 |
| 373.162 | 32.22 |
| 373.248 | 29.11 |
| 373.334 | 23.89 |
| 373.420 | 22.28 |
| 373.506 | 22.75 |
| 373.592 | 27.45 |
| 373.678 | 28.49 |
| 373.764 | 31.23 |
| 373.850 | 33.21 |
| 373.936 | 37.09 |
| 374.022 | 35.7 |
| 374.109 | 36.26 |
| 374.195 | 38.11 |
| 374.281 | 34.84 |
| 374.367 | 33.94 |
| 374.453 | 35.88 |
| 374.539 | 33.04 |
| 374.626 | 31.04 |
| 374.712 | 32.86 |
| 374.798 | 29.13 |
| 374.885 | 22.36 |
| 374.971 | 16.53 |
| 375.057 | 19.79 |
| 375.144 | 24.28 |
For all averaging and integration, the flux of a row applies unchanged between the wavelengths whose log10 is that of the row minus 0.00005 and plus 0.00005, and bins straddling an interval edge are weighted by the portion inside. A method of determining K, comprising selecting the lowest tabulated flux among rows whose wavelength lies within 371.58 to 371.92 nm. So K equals 32.13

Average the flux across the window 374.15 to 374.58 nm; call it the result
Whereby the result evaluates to 35.3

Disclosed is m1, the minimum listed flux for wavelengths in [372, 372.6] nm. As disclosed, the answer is 20.66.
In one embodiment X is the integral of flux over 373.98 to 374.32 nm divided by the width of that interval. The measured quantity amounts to 36.2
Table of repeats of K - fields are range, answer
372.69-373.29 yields 29.11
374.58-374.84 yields 29.13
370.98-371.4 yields 21.55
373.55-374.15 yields 27.45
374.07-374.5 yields 33.94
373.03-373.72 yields 22.28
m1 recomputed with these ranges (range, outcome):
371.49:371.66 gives 32.34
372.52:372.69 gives 32.59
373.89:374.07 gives 35.7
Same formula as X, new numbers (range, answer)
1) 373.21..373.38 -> 26.3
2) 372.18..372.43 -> 26.2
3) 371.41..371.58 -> 30.7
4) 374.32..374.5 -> 35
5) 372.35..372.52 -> 33.1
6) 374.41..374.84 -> 32.4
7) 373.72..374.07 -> 34.3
